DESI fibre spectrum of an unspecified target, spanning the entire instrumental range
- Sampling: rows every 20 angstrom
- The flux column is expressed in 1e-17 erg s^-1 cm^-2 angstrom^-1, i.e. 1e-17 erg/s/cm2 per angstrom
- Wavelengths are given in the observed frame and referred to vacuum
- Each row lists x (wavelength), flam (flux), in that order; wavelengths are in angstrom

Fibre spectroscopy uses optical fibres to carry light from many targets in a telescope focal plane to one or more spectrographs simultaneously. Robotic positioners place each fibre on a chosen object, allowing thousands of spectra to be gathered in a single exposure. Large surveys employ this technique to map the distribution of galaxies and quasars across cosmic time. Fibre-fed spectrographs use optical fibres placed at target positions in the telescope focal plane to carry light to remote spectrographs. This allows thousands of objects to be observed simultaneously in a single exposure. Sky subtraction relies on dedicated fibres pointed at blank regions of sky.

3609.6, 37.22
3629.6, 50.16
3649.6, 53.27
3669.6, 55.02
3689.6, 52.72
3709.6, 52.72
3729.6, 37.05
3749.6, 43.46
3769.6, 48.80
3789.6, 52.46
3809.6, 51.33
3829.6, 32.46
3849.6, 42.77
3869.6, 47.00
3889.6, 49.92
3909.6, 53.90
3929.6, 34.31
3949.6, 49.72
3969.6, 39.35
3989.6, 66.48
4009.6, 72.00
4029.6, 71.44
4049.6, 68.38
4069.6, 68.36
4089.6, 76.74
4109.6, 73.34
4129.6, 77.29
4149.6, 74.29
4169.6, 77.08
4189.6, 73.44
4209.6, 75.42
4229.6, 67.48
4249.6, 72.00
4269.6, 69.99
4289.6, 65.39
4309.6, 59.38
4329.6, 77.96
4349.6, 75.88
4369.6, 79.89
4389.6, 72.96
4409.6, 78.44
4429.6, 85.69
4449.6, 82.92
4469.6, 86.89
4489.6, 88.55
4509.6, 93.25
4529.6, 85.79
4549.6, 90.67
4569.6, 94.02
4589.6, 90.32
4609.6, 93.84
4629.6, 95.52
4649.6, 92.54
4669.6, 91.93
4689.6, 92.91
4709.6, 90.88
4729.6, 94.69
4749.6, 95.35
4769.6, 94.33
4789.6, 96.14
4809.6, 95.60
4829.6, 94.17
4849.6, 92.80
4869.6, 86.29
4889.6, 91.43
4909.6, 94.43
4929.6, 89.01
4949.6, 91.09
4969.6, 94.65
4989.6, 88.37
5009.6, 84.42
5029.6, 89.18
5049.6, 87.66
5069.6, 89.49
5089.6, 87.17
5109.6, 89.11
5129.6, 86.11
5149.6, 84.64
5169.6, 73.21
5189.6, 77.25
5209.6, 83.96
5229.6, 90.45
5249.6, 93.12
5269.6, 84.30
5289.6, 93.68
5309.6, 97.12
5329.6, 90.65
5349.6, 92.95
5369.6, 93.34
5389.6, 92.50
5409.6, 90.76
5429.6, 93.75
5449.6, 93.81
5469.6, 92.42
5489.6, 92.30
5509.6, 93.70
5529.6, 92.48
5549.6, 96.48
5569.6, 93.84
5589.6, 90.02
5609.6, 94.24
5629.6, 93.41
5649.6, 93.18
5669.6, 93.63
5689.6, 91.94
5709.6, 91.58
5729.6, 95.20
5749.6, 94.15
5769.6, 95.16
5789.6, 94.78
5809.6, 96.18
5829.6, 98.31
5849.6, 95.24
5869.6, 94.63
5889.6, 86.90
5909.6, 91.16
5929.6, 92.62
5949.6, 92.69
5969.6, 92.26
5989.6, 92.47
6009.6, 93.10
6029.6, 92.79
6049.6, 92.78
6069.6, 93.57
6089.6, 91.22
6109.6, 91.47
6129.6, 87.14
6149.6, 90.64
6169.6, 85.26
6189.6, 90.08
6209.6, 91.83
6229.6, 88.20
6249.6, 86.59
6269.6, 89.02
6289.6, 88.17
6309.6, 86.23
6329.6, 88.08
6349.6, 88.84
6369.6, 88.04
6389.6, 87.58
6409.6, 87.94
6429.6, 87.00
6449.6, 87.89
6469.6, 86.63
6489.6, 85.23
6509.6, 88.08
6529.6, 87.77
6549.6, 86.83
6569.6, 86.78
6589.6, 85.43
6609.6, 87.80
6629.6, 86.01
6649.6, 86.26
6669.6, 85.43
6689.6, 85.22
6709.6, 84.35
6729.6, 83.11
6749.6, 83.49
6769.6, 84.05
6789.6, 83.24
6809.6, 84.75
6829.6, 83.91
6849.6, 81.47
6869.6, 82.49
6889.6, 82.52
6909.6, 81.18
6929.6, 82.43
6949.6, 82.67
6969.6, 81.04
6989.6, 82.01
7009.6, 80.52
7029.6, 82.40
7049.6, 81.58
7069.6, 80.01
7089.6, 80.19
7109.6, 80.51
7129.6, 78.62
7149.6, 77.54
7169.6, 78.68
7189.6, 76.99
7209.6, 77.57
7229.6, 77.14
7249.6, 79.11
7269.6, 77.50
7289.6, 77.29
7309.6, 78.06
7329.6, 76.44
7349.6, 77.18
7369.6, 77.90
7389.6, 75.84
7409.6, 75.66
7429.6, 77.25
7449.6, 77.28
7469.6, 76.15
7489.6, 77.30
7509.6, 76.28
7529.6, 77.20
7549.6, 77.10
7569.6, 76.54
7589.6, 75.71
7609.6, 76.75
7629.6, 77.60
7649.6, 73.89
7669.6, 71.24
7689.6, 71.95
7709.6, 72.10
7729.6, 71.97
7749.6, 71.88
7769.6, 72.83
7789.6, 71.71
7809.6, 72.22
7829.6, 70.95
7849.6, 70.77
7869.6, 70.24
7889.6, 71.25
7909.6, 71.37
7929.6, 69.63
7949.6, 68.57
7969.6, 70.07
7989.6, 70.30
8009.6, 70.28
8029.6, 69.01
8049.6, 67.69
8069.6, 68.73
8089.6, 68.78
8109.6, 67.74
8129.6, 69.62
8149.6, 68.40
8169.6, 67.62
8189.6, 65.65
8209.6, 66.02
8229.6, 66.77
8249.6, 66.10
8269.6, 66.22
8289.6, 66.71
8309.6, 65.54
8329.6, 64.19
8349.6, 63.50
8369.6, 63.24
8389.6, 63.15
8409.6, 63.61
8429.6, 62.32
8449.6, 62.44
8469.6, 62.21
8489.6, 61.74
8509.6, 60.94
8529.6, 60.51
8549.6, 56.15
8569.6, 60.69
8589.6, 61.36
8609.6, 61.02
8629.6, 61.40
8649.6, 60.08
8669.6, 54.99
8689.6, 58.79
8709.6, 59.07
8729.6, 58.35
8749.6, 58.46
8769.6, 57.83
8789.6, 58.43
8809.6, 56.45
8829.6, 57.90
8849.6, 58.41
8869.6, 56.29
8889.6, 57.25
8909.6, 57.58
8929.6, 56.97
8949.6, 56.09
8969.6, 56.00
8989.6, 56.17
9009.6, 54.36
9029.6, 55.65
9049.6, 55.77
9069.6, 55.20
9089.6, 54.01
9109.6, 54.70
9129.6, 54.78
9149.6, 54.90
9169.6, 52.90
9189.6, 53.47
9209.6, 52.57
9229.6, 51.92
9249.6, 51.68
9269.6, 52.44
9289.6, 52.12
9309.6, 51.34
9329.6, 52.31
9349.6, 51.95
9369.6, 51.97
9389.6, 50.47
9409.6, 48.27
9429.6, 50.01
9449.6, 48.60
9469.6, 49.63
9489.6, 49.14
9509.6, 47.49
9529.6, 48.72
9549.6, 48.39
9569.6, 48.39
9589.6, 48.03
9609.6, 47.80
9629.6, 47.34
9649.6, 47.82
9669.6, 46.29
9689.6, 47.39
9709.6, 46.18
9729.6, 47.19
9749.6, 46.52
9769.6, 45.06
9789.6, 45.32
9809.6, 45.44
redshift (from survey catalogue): 0.00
